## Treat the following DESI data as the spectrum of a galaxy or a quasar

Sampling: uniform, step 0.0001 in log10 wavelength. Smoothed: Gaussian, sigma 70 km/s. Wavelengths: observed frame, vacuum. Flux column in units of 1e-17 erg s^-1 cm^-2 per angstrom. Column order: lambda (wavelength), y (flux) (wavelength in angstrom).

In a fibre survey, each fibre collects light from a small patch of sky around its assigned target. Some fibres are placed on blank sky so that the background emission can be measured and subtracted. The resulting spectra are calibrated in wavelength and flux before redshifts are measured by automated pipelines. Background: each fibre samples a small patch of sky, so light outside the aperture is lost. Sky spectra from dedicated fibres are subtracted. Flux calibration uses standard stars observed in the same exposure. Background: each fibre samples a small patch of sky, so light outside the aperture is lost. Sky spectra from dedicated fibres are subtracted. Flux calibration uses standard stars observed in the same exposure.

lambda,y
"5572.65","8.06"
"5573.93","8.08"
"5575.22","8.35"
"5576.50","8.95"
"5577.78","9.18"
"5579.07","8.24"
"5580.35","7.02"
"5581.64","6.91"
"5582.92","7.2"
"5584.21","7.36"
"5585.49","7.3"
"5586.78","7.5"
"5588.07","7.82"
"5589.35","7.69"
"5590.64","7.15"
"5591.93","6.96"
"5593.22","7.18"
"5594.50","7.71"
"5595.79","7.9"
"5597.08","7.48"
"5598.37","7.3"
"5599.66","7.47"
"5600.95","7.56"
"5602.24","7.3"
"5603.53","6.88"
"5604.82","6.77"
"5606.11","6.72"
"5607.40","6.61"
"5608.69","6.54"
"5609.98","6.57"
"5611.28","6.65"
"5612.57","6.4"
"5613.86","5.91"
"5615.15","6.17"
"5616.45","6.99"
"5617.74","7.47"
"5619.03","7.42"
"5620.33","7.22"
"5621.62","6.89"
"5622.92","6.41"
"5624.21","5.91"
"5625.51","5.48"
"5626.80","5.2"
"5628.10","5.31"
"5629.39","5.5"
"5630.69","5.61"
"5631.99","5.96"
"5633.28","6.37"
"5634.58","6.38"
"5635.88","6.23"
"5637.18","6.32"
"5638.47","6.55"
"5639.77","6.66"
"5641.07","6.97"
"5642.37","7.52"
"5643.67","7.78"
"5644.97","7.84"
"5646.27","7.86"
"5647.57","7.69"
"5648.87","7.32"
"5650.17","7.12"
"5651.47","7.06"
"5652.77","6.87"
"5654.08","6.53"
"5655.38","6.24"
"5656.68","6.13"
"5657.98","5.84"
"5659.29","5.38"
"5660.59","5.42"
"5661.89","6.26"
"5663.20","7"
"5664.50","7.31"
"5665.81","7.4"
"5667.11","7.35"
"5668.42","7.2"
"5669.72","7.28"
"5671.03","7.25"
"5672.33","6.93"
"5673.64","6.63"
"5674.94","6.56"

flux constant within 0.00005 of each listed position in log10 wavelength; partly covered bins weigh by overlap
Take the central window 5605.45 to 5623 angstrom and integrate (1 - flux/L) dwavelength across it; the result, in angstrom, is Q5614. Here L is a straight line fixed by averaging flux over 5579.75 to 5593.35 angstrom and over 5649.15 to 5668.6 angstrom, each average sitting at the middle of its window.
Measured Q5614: 0.7 angstrom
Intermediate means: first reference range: 7.28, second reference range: 6.6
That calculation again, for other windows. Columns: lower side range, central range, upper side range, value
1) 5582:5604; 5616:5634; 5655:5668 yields 1.81 angstrom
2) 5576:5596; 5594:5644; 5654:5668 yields 3.15 angstrom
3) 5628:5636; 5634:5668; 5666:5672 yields -1.12 angstrom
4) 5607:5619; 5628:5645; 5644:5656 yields 1.22 angstrom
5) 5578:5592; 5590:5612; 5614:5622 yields 0.35 angstrom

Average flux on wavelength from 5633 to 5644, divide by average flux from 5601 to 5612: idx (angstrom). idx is 0.99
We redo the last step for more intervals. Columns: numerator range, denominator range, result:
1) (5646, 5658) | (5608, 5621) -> 1.02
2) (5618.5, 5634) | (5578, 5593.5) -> 0.82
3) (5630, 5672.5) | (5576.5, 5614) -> 0.93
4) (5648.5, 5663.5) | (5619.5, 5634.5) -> 1.06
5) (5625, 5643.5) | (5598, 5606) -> 0.86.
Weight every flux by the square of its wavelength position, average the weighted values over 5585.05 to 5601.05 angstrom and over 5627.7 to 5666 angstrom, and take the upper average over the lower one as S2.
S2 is 0.90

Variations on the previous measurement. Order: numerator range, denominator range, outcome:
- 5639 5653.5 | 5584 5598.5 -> 1.00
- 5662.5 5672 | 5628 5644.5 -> 1.13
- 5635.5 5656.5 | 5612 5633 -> 1.13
